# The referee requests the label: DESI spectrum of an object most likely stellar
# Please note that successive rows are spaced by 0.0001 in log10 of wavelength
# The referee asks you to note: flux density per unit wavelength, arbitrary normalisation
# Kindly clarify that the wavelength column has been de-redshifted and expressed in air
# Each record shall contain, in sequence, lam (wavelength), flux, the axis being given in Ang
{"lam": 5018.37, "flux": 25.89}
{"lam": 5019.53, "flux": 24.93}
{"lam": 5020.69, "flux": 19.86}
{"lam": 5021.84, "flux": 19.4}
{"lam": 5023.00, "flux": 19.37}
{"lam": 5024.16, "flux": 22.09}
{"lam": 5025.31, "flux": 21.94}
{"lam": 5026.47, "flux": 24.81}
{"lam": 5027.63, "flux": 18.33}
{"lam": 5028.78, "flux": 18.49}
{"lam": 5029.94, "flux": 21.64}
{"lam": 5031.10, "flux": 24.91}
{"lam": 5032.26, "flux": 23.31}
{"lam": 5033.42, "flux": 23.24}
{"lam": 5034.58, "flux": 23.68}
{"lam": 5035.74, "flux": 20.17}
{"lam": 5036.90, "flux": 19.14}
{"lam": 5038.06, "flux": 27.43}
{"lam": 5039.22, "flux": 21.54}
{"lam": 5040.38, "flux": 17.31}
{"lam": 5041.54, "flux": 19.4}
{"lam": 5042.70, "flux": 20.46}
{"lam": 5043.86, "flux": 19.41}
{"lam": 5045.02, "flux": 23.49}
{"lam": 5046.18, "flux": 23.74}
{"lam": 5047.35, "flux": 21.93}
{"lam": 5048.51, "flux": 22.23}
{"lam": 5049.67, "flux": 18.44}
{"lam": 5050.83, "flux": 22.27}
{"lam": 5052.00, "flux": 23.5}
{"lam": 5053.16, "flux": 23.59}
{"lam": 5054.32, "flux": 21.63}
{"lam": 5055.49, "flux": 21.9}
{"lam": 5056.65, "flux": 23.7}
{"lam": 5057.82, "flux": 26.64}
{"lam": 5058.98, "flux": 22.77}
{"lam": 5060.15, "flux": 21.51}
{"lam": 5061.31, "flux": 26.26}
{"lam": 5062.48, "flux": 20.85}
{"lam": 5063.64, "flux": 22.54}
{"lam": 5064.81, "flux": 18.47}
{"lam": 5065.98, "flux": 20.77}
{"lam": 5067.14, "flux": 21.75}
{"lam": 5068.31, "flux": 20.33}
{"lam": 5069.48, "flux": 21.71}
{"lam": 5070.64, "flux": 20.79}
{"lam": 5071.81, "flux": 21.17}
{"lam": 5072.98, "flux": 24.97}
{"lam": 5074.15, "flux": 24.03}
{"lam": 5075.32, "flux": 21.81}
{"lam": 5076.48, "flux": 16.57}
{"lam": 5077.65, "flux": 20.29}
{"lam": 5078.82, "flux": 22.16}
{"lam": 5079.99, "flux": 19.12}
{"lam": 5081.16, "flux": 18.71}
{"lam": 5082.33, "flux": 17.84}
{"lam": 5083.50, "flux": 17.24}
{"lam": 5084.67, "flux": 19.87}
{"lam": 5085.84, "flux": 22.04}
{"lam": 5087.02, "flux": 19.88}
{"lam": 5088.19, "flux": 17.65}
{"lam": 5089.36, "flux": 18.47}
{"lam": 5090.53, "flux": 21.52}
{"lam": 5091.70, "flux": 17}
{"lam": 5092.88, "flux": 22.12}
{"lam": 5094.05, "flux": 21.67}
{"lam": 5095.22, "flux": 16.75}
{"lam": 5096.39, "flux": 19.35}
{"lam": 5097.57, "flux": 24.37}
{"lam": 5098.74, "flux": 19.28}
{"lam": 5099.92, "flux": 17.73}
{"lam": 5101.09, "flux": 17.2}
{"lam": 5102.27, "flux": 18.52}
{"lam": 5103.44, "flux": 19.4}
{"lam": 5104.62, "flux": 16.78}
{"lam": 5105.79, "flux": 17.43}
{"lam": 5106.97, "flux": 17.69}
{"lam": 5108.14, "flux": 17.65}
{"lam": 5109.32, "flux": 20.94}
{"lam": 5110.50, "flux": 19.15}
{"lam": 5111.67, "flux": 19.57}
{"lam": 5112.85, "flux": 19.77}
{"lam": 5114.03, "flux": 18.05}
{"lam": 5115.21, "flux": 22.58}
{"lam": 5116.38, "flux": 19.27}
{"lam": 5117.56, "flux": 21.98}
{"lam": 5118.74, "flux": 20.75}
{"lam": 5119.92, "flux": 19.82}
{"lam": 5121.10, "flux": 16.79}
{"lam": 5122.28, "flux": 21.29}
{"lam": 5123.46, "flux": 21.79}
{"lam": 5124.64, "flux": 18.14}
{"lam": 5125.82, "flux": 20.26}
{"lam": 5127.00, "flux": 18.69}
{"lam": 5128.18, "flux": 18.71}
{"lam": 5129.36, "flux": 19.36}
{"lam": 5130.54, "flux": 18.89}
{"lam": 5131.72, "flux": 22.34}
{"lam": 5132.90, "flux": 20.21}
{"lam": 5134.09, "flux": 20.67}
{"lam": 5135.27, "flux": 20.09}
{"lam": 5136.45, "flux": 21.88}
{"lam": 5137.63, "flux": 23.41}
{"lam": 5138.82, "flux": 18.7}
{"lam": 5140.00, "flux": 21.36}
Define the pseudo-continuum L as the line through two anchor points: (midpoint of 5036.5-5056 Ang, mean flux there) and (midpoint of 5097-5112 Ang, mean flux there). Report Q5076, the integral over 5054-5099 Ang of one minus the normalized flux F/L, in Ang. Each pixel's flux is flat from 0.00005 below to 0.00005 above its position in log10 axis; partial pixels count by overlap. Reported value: -1.5 Ang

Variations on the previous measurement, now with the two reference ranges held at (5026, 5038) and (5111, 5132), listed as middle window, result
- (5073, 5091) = 0.7 Ang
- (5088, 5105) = 1.0 Ang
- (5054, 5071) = -0.7 Ang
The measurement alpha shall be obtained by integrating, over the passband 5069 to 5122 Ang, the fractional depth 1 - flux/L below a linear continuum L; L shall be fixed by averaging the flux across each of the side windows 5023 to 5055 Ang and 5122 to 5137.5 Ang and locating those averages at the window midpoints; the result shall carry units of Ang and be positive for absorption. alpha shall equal 2.8 Ang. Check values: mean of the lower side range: 21.7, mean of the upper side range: 20.3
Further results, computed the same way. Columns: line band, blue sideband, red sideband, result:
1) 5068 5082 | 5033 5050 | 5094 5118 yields -0.4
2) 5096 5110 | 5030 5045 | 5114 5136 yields 1.1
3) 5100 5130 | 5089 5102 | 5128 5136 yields 1.0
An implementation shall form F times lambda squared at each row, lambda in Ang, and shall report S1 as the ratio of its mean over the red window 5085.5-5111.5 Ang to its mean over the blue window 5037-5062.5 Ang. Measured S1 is 0.9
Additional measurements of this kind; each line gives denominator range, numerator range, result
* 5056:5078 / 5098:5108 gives 0.84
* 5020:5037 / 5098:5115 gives 0.90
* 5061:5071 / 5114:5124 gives 0.97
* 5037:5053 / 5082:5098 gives 0.93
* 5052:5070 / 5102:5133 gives 0.89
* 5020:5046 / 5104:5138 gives 0.96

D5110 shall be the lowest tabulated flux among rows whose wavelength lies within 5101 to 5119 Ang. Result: 16.78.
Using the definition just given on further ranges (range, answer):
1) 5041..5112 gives 16.57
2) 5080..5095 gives 17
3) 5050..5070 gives 18.47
